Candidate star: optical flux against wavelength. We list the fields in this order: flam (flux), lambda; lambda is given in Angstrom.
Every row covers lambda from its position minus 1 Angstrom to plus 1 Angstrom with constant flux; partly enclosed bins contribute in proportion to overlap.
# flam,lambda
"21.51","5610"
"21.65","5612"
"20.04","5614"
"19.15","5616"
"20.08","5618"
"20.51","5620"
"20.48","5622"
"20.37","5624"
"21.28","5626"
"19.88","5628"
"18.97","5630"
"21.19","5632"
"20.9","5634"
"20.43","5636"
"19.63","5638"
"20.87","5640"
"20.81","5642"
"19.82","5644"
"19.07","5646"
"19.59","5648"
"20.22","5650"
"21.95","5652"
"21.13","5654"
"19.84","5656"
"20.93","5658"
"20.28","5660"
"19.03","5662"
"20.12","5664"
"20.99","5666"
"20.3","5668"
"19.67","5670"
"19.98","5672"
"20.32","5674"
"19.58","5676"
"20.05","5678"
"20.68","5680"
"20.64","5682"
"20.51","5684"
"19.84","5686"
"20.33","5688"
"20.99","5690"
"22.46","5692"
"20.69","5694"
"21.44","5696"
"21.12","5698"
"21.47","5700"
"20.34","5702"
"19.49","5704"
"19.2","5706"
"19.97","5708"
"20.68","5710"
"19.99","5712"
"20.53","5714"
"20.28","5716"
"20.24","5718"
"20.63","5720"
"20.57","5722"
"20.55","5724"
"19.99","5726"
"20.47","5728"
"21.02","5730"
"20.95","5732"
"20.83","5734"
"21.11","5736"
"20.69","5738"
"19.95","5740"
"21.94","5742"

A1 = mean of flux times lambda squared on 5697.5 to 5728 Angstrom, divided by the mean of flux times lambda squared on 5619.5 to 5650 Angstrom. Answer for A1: 1.03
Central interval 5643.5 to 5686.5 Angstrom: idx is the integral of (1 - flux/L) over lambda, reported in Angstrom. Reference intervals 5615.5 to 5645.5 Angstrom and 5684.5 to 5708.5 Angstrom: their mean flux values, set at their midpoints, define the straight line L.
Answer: 0.5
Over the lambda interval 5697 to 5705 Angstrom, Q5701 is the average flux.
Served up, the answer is 20.6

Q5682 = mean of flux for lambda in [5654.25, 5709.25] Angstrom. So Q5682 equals 20.4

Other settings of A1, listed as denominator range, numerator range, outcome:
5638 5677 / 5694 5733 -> 1.03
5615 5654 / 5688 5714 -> 1.04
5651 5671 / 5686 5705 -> 1.03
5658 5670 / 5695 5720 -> 1.03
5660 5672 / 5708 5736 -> 1.04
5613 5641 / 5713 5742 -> 1.05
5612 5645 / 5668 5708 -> 1.03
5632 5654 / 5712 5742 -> 1.04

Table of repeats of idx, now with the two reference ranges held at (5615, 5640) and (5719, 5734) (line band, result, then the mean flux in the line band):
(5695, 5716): 0.13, 20.4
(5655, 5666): 0.14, 20.1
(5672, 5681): 0.13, 20.1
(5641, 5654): 0.02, 20.3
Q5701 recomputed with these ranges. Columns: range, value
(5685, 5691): 20.4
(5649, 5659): 20.8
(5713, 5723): 20.4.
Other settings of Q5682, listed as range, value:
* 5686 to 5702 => 21.1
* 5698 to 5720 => 20.3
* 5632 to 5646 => 20.4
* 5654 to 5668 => 20.3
